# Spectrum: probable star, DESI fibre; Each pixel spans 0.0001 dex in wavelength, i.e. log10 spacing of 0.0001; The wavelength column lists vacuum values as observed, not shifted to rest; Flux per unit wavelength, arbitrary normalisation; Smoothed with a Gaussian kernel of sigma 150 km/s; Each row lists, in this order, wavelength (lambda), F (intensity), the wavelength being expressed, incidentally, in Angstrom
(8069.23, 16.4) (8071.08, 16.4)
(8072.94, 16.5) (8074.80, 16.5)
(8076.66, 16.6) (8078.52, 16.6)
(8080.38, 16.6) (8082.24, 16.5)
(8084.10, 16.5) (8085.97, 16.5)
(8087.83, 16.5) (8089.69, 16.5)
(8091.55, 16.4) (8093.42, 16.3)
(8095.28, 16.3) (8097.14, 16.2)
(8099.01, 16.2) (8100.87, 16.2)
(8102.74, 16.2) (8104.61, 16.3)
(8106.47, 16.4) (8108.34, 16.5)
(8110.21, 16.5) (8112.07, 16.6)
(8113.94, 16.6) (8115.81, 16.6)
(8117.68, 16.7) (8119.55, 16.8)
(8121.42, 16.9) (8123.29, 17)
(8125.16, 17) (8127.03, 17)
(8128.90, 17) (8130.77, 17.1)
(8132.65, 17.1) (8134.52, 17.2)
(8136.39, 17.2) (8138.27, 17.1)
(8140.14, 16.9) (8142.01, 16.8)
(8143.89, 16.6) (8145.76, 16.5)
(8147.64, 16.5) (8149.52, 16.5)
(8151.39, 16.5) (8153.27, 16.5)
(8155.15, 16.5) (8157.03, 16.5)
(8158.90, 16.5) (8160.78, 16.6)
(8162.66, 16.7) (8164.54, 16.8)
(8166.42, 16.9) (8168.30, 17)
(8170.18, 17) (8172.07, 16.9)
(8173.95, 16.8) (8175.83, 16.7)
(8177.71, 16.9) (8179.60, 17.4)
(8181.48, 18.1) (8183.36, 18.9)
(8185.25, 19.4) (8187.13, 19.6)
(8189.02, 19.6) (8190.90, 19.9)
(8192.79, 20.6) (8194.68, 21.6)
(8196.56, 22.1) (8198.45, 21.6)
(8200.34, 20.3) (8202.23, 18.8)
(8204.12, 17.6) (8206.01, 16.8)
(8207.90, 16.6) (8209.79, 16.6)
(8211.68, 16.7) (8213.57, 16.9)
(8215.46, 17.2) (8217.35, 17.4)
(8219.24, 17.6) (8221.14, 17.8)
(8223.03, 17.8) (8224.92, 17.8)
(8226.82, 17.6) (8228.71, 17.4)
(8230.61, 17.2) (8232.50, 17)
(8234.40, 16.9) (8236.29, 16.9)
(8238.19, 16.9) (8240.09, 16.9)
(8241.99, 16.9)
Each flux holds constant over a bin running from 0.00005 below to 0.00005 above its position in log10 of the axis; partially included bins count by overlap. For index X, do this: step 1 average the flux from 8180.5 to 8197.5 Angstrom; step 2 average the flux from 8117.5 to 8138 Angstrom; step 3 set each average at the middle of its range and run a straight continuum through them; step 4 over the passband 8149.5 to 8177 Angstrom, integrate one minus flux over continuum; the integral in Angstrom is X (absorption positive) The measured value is 3.0 Angstrom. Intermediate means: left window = 17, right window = 20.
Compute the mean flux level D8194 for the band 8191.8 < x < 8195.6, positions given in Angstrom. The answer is 21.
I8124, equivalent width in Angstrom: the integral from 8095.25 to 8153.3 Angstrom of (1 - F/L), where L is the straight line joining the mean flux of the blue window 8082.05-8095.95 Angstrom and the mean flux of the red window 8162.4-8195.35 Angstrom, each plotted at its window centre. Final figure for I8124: 1.45 Angstrom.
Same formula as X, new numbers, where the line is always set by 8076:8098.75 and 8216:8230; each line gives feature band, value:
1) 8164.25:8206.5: -3.3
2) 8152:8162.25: 0.3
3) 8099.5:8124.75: 0.1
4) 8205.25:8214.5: 0.4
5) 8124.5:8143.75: -0.2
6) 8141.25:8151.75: 0.2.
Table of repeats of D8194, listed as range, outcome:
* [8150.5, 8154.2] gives 16.5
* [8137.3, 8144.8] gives 16.8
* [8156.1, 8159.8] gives 16.5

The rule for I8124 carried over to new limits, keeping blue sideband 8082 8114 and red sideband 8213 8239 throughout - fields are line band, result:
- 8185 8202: -3.4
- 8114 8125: -0.2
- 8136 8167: 0.2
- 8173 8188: -0.9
